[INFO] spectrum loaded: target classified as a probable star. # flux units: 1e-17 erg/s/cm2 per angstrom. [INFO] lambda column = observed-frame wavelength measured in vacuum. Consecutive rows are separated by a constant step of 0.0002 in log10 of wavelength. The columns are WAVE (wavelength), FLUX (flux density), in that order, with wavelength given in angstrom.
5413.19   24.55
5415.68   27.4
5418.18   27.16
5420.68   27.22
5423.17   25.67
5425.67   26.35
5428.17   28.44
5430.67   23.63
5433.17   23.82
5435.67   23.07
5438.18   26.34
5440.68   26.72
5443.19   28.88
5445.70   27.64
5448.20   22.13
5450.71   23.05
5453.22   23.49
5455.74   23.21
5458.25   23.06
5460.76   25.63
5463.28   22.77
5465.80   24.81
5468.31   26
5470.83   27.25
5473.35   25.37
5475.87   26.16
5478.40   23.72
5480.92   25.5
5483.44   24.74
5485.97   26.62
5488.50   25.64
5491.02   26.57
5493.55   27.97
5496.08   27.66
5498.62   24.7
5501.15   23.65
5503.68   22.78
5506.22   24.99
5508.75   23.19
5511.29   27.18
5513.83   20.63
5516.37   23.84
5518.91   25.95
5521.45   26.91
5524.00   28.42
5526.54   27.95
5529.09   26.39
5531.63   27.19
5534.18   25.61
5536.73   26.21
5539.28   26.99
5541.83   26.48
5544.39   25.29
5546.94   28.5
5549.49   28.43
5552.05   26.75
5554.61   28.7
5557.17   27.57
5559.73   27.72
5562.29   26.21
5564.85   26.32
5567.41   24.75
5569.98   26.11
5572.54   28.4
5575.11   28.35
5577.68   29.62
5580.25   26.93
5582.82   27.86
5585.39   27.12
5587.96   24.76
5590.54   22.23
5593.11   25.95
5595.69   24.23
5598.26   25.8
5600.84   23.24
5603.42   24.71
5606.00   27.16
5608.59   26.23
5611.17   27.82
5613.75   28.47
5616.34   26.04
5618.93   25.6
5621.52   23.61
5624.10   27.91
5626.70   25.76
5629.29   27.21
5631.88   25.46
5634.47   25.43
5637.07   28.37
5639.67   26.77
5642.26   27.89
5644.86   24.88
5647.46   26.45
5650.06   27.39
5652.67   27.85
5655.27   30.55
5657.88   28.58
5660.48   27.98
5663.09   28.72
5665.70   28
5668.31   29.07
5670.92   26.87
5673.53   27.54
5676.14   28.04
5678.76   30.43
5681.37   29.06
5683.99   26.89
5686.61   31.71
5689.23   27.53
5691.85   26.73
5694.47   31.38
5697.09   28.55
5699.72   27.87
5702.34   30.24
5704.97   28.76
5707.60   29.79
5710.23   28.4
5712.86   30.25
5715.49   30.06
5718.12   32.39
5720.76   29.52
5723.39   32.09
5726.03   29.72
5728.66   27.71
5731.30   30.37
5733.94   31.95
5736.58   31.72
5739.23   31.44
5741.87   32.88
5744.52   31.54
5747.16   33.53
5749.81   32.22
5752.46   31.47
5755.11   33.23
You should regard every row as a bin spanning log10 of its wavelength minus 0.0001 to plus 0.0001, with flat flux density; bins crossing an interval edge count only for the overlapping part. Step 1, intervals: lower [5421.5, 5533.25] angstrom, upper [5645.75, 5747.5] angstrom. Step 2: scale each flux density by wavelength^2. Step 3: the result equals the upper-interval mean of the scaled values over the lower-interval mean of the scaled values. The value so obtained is 1.3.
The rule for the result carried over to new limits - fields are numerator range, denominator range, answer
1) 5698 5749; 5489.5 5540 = 1.28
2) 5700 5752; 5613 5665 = 1.17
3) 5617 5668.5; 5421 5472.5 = 1.16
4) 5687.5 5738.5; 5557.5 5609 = 1.19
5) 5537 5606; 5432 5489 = 1.10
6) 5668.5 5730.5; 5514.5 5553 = 1.16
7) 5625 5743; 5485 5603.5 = 1.16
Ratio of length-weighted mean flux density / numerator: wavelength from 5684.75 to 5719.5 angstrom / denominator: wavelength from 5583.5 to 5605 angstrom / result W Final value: 1.18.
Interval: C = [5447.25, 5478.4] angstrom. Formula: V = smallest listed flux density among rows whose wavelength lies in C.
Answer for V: 22.13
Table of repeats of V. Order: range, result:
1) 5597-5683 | 23.24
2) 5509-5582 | 20.63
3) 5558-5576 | 24.75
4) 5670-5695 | 26.73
